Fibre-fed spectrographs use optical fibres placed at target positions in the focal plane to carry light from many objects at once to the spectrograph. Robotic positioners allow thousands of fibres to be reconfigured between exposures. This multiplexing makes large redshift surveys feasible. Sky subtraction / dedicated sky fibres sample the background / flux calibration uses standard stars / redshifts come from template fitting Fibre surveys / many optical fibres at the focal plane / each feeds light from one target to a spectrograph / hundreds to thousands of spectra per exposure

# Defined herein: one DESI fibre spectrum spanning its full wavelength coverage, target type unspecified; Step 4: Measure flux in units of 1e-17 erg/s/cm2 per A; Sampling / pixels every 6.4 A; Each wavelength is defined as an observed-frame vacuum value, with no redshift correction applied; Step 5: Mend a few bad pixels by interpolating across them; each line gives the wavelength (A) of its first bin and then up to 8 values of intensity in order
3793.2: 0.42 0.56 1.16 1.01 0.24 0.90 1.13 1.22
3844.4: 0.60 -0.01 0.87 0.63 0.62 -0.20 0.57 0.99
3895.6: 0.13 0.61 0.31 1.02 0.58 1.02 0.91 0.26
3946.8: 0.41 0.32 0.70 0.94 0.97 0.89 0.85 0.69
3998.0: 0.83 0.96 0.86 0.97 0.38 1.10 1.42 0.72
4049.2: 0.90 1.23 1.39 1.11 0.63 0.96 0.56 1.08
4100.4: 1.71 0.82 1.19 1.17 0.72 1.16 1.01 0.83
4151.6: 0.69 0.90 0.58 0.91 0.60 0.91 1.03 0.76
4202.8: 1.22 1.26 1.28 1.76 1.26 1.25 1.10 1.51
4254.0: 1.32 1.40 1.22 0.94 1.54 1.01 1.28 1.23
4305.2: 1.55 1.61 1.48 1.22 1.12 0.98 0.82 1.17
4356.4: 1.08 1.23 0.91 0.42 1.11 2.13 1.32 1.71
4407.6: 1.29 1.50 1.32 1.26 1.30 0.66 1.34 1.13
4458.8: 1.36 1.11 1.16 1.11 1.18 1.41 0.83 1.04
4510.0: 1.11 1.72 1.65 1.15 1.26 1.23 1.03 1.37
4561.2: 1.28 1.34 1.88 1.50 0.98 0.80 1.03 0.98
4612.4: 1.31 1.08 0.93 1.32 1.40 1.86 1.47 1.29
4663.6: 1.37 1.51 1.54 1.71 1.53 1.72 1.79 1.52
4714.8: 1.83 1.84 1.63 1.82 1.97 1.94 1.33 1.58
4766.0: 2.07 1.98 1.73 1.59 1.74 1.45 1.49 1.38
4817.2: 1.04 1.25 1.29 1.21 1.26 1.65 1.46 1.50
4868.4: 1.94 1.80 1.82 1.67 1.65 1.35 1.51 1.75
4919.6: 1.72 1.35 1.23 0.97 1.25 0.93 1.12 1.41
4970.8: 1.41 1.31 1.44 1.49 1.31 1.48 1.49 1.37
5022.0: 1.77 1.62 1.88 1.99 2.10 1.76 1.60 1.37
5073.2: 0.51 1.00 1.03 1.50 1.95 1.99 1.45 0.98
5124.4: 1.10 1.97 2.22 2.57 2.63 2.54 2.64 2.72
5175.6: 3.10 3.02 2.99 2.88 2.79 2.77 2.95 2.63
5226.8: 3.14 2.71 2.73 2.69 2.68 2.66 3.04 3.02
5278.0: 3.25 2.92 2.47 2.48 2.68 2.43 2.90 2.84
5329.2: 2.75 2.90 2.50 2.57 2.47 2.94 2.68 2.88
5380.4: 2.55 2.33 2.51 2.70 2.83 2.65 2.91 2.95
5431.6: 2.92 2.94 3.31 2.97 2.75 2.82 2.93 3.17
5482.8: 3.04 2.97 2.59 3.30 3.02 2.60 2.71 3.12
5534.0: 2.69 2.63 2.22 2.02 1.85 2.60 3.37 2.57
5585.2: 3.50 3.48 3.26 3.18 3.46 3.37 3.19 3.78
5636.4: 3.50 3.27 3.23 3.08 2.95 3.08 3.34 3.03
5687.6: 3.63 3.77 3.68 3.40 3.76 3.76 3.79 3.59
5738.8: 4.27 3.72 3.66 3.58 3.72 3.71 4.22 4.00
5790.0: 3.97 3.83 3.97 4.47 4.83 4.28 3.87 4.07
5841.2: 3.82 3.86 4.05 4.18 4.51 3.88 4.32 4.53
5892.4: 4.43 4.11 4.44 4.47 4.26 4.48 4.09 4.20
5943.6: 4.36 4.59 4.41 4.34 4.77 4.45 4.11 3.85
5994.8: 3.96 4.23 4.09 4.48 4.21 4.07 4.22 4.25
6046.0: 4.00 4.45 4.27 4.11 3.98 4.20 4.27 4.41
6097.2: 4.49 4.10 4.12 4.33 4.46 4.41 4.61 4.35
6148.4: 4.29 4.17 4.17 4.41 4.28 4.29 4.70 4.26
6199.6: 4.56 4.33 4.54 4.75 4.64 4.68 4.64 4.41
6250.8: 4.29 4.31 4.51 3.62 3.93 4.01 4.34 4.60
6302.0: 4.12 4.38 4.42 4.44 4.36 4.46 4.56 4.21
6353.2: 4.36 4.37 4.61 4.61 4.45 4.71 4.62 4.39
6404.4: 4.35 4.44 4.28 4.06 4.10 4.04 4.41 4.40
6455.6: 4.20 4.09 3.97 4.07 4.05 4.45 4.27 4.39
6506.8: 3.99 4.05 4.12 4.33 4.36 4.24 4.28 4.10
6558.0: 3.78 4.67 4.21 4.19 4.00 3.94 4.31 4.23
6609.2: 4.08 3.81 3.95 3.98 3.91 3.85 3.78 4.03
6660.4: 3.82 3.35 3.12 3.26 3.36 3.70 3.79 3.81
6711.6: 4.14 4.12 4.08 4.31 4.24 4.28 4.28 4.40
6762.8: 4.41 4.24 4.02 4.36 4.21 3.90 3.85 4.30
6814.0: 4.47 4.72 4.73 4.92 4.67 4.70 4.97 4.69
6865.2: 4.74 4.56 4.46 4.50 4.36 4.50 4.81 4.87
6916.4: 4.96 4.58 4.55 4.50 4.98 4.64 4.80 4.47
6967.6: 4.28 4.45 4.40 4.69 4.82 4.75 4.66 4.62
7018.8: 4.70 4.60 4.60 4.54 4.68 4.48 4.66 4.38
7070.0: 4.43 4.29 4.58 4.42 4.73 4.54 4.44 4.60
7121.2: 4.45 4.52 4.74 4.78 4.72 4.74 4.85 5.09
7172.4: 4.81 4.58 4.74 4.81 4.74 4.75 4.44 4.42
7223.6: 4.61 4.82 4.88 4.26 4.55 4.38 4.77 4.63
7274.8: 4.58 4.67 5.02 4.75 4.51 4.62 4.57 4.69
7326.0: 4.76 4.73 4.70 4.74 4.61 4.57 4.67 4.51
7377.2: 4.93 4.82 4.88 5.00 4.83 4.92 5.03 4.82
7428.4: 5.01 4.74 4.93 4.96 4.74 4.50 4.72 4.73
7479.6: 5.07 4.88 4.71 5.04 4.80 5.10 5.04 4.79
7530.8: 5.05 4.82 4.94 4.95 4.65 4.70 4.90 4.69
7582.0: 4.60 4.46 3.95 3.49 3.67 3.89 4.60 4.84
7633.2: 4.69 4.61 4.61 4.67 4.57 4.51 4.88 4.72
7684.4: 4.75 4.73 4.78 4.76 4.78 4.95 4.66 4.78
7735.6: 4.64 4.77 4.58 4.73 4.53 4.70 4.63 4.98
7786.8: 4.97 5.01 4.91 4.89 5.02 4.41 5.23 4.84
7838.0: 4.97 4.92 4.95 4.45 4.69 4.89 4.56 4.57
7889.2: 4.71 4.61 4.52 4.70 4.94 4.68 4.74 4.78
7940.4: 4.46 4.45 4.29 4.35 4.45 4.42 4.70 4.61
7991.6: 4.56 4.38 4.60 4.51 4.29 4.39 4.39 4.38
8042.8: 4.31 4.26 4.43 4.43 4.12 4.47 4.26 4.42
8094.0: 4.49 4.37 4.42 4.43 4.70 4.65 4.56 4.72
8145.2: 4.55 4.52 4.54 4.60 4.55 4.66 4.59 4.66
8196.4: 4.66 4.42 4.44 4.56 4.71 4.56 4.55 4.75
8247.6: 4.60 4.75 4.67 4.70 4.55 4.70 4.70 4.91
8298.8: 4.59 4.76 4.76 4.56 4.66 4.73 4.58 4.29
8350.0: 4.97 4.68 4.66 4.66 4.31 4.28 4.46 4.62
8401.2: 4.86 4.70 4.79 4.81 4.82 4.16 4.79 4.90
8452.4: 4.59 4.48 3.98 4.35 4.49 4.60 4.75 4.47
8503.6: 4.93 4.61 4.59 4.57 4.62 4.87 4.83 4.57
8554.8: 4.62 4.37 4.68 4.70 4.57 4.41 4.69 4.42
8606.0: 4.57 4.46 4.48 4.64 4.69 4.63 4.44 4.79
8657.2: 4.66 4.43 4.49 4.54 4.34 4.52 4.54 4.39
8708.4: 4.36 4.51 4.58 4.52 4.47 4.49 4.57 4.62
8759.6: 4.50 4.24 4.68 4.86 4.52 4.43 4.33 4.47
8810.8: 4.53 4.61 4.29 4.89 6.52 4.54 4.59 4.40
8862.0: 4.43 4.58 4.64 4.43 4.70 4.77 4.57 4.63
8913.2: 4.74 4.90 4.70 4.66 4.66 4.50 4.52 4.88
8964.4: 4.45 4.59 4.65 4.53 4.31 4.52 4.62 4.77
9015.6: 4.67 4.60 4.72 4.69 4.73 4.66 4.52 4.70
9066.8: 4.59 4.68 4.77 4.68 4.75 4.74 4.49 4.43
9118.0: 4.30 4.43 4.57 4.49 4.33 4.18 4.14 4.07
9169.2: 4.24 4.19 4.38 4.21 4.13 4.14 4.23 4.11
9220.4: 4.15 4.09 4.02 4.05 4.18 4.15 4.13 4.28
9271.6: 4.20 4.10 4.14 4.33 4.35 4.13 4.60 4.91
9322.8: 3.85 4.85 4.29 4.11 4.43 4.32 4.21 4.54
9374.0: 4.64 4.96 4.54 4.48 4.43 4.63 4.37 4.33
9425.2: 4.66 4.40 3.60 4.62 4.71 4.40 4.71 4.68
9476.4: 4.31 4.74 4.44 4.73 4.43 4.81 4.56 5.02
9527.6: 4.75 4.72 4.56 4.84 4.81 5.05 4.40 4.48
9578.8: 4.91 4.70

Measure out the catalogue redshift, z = 0.29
